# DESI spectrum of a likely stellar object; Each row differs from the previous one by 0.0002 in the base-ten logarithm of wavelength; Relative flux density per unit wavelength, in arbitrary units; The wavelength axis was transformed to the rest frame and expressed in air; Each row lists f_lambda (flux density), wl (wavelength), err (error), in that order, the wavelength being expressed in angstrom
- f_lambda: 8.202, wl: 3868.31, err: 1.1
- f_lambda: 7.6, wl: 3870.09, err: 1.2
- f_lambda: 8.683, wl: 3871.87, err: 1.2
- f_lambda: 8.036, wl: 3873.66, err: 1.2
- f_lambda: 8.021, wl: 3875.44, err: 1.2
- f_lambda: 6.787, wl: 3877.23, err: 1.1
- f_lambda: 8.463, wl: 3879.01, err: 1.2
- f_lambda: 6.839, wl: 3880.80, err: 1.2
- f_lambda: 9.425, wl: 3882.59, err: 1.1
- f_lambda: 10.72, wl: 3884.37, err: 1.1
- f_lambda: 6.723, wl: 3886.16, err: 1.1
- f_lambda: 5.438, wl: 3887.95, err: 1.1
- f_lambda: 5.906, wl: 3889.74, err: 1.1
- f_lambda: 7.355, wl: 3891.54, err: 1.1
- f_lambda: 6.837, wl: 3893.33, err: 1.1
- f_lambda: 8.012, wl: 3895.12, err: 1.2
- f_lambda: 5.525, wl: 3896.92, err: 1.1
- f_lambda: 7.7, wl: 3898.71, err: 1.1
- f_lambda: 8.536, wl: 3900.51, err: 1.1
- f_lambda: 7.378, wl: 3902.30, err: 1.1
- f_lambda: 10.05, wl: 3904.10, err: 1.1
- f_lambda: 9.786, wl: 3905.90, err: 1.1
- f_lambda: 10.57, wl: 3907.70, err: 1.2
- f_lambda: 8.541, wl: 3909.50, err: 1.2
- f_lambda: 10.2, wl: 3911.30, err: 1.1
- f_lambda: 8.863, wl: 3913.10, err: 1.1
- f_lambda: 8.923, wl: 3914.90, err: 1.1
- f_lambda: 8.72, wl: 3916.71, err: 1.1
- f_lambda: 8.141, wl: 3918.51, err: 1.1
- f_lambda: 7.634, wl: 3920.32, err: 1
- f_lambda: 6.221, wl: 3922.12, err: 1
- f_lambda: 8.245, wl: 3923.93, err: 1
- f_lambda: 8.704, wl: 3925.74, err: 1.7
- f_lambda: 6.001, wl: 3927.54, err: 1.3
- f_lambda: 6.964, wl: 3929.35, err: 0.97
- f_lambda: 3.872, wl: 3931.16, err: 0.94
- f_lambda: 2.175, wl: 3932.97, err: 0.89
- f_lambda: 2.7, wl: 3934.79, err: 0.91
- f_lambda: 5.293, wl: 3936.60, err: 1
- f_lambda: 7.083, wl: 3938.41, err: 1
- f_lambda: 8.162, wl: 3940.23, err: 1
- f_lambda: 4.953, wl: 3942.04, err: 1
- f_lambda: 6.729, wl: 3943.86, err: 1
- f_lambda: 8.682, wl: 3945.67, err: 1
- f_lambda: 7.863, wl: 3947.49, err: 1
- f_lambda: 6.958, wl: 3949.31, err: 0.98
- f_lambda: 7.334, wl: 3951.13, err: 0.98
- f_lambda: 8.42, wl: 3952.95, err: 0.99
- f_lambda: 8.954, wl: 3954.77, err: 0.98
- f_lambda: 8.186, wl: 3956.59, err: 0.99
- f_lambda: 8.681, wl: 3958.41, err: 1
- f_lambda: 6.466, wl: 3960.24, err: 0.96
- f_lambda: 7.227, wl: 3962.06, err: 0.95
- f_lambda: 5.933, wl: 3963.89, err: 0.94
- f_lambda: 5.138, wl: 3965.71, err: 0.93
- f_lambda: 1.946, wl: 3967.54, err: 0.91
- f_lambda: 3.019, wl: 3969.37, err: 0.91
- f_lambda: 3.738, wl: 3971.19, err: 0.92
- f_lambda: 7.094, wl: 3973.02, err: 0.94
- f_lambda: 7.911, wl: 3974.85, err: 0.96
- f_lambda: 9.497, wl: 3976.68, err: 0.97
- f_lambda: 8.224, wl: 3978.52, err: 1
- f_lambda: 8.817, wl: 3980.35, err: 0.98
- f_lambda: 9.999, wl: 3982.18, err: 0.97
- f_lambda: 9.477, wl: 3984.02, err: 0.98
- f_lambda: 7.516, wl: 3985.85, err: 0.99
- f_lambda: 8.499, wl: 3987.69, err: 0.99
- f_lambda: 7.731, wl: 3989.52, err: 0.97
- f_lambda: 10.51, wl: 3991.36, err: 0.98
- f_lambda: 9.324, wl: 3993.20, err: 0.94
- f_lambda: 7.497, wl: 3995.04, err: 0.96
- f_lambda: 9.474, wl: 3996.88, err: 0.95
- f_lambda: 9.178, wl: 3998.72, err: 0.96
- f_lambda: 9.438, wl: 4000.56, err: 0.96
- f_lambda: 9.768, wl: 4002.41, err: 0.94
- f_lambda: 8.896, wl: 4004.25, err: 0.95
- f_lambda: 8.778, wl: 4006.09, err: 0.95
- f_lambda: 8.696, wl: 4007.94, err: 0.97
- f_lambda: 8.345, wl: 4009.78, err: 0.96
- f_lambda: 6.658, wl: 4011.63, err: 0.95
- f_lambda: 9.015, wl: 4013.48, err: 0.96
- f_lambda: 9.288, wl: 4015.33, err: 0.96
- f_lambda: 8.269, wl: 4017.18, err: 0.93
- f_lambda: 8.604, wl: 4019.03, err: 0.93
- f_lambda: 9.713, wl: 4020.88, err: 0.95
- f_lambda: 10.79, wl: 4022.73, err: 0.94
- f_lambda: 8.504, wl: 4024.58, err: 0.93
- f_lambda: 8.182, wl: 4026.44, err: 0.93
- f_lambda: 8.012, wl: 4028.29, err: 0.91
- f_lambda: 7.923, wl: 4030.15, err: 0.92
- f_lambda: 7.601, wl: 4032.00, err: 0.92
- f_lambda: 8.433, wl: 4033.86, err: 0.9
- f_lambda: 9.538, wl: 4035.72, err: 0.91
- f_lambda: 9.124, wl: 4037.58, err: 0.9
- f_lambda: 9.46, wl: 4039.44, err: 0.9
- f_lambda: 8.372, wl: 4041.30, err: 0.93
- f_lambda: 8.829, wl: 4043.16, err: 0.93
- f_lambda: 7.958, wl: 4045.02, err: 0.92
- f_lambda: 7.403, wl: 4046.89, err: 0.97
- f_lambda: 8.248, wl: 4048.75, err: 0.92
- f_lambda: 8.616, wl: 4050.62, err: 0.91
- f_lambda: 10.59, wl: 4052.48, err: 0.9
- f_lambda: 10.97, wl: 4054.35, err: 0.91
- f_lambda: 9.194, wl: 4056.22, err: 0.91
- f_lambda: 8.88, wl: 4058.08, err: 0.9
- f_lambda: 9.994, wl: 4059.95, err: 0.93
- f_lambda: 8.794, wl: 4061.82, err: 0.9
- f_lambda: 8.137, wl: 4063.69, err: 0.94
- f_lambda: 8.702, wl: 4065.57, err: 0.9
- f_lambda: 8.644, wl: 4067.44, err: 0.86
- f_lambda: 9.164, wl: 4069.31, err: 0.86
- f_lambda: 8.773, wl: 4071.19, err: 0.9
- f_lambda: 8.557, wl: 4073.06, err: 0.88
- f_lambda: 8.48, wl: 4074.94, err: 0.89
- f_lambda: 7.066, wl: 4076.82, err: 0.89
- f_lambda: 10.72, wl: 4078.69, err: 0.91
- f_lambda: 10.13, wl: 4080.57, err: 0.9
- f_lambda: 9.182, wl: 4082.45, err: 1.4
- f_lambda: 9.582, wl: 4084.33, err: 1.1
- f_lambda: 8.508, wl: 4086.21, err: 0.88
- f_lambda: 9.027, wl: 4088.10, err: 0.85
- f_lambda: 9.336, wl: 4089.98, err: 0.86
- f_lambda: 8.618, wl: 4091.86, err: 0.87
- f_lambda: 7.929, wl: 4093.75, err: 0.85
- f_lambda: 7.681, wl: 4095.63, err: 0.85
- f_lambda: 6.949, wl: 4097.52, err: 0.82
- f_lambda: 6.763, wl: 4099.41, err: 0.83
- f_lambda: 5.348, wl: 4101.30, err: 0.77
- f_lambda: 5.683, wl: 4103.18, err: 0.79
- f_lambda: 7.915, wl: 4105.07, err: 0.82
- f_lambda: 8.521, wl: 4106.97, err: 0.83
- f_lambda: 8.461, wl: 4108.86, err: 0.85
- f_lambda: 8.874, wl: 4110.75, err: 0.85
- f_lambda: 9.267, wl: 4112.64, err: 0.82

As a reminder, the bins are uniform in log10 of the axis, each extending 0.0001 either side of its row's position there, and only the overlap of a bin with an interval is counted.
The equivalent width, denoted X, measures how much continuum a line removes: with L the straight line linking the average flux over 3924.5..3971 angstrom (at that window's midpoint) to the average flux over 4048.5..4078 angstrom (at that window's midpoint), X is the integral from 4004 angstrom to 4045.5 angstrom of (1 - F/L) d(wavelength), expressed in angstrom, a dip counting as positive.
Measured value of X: -3.1 angstrom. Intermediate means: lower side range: 6.27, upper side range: 8.96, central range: 8.66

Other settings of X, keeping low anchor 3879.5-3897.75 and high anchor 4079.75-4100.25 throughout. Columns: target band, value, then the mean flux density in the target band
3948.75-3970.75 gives 3.6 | 6.45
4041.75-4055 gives -1.0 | 8.88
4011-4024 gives -1.4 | 8.95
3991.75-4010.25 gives -2.4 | 9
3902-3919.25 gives -4.1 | 9.19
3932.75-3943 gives 3.2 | 5.26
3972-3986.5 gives -1.3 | 8.55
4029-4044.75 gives -0.8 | 8.62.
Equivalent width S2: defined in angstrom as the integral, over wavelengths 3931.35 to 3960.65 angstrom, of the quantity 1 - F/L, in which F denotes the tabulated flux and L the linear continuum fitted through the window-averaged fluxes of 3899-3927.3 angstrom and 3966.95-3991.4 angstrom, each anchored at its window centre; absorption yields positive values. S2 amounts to 4.6 angstrom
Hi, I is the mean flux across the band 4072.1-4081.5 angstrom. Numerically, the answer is 8.99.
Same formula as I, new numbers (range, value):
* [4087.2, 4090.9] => 9.19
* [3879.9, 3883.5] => 8.16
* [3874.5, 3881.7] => 7.53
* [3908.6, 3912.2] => 9.37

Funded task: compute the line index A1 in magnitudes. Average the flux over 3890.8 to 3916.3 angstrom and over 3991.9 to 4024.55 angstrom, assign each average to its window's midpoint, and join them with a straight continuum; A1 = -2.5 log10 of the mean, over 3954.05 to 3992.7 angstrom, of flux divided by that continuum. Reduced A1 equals 0.19 mag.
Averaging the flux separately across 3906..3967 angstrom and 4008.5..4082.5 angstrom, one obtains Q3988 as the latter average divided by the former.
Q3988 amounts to 1.22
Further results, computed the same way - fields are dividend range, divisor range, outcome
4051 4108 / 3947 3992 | 1.16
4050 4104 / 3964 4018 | 1.08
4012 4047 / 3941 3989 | 1.20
